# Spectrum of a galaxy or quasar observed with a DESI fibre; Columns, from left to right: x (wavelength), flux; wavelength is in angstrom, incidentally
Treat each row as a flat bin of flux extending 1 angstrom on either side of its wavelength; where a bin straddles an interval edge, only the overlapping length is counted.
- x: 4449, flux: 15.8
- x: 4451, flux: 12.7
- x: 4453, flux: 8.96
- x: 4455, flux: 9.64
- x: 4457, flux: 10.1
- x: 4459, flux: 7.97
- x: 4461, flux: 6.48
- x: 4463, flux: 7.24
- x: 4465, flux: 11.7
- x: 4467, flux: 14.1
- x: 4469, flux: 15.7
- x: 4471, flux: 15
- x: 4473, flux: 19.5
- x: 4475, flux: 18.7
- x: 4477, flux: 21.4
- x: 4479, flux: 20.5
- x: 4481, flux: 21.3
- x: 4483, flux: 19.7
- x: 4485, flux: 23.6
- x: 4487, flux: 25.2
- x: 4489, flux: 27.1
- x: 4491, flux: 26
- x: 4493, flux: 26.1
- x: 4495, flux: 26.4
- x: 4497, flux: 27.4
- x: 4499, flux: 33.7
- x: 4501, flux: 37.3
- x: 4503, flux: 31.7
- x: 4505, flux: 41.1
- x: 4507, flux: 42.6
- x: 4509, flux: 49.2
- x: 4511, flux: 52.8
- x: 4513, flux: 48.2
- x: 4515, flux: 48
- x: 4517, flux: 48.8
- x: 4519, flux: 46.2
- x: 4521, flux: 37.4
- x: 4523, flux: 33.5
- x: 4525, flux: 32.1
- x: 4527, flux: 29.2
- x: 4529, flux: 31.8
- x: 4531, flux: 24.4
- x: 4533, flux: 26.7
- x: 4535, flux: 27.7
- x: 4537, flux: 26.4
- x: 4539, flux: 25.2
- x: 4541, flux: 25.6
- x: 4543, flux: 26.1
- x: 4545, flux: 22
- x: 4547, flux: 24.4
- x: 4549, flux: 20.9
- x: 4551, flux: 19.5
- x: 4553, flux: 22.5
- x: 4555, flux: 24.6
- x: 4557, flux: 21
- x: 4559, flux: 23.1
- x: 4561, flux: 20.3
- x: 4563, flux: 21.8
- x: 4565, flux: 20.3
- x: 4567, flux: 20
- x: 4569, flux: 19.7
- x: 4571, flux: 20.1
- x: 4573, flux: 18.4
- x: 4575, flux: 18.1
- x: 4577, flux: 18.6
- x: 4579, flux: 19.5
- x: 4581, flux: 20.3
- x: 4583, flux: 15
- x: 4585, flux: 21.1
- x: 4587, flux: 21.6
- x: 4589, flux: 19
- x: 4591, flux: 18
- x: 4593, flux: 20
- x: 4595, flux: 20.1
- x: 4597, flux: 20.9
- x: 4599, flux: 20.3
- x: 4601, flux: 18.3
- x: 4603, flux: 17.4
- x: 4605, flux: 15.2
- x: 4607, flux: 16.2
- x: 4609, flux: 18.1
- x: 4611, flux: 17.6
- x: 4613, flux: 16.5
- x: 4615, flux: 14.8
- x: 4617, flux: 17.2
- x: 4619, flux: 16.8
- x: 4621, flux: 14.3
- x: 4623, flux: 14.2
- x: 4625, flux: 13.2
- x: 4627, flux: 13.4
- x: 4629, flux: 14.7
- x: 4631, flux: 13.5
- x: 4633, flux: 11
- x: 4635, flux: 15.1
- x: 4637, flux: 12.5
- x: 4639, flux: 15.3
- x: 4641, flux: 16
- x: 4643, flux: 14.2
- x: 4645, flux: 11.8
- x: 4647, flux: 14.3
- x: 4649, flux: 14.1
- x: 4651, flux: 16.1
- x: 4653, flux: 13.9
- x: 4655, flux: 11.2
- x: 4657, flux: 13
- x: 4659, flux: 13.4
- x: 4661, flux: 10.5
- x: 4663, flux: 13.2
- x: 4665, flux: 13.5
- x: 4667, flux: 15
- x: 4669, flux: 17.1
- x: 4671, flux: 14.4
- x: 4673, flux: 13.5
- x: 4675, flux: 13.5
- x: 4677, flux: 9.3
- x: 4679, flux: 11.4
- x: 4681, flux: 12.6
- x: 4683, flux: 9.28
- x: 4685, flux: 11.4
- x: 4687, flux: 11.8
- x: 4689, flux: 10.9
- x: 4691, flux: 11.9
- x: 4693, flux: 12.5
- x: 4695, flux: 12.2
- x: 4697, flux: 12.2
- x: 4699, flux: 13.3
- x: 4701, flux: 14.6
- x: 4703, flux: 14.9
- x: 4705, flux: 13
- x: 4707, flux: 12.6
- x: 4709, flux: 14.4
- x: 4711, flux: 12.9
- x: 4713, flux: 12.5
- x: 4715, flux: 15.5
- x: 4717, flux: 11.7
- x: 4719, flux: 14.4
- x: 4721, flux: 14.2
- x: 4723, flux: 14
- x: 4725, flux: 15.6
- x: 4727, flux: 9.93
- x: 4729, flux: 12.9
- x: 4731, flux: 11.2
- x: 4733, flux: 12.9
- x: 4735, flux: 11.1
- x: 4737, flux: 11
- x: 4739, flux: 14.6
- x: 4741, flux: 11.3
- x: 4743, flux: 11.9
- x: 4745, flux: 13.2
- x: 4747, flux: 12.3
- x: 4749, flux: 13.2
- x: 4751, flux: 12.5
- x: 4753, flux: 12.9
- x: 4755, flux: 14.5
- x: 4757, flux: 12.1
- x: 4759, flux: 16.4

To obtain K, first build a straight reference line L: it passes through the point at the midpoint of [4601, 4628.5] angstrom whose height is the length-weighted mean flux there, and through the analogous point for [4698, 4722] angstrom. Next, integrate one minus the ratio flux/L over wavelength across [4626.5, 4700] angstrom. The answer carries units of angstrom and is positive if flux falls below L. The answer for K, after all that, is 8.4 angstrom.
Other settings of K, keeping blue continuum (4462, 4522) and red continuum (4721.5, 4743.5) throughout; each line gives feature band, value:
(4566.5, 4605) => 6.14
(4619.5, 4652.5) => 8.95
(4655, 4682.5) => 6.47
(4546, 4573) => 3.72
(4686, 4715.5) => 3.36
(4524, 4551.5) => 0.31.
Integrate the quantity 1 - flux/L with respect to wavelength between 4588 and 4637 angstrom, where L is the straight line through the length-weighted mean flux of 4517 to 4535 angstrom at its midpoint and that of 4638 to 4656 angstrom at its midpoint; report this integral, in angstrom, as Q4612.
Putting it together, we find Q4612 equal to 8.01 angstrom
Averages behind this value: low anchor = 33.3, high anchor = 14.1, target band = 16.4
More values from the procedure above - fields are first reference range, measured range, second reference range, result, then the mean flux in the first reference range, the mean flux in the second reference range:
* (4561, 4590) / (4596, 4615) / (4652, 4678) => -0.2 angstrom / 19.6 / 13.2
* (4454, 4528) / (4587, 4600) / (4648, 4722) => -0.1 angstrom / 27.4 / 13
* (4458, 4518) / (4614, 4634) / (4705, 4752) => 5.0 angstrom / 27.1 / 12.9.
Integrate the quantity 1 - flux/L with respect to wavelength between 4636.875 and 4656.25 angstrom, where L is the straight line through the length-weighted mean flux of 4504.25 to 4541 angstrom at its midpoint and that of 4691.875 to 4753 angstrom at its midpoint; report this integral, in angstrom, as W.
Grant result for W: 7.1 angstrom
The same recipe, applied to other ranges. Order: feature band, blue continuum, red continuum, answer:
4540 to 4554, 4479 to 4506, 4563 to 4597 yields -0.2 angstrom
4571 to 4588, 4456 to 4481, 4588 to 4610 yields -1.2 angstrom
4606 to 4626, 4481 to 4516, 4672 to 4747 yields 5.7 angstrom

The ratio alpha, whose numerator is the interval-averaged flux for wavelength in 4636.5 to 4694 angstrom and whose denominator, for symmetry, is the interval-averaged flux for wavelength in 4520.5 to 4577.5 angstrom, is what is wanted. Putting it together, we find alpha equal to 0.54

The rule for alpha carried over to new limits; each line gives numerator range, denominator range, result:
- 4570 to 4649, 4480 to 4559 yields 0.54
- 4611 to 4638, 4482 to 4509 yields 0.48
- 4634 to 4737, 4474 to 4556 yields 0.43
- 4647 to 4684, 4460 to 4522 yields 0.46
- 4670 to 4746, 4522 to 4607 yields 0.57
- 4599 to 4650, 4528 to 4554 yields 0.61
